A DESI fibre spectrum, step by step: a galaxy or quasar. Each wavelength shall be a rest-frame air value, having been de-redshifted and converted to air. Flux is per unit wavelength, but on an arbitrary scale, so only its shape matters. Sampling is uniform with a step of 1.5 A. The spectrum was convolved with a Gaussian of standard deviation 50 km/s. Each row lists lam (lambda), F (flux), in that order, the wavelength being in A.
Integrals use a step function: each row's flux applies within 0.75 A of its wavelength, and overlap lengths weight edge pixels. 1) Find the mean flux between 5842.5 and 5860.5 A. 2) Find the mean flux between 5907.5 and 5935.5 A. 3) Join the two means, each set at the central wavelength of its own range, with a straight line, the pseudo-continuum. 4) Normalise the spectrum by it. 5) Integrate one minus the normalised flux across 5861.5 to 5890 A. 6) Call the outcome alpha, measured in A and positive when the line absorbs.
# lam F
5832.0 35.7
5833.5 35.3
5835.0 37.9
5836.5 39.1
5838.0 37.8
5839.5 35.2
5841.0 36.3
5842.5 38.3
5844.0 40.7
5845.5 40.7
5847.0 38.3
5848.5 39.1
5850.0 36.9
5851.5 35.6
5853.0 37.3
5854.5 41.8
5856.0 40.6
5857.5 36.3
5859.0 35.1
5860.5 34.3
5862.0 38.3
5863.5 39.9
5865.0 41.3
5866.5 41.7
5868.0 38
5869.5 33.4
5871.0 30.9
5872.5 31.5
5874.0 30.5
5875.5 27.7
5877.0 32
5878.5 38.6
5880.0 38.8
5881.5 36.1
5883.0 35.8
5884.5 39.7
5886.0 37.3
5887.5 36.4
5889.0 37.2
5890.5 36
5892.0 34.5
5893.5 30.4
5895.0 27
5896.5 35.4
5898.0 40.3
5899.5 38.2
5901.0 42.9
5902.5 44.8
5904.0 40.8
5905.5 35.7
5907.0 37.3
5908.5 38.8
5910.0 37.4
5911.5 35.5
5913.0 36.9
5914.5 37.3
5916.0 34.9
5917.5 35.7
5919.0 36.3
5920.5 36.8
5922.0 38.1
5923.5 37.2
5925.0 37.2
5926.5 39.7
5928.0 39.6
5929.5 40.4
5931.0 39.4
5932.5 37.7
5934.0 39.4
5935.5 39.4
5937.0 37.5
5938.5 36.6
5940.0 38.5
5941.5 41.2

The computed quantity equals 1.51 A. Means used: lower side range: 38.2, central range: 36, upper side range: 37.7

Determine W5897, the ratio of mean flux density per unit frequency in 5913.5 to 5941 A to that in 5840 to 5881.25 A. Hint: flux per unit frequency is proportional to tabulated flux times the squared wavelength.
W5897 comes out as 1.05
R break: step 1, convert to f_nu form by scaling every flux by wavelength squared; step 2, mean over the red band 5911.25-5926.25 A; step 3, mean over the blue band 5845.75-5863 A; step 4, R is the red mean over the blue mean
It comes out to 1.0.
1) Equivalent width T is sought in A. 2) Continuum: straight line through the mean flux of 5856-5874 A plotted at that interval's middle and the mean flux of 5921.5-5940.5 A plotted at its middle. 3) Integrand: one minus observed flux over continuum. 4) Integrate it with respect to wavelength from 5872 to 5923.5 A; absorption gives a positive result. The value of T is 1.6 A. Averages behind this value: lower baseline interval 36.4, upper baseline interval 38.5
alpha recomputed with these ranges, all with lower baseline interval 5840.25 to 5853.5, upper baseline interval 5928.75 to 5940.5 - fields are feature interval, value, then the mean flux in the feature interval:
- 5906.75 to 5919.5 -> 0.6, 36.7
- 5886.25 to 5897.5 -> 1.2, 34.1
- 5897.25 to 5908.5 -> -0.4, 39.9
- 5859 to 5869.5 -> 0.0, 38.2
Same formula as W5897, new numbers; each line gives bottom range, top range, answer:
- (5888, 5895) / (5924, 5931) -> 1.17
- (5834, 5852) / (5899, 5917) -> 1.03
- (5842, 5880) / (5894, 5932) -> 1.04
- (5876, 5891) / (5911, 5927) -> 1.02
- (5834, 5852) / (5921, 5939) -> 1.04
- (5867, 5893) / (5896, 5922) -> 1.10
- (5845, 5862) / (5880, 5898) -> 0.95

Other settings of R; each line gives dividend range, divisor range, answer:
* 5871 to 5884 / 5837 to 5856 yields 0.89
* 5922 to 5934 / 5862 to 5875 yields 1.10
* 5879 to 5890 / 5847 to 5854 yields 1.01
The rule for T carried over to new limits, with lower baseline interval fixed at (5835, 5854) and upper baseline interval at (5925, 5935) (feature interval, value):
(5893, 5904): 0.38 A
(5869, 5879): 1.70 A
